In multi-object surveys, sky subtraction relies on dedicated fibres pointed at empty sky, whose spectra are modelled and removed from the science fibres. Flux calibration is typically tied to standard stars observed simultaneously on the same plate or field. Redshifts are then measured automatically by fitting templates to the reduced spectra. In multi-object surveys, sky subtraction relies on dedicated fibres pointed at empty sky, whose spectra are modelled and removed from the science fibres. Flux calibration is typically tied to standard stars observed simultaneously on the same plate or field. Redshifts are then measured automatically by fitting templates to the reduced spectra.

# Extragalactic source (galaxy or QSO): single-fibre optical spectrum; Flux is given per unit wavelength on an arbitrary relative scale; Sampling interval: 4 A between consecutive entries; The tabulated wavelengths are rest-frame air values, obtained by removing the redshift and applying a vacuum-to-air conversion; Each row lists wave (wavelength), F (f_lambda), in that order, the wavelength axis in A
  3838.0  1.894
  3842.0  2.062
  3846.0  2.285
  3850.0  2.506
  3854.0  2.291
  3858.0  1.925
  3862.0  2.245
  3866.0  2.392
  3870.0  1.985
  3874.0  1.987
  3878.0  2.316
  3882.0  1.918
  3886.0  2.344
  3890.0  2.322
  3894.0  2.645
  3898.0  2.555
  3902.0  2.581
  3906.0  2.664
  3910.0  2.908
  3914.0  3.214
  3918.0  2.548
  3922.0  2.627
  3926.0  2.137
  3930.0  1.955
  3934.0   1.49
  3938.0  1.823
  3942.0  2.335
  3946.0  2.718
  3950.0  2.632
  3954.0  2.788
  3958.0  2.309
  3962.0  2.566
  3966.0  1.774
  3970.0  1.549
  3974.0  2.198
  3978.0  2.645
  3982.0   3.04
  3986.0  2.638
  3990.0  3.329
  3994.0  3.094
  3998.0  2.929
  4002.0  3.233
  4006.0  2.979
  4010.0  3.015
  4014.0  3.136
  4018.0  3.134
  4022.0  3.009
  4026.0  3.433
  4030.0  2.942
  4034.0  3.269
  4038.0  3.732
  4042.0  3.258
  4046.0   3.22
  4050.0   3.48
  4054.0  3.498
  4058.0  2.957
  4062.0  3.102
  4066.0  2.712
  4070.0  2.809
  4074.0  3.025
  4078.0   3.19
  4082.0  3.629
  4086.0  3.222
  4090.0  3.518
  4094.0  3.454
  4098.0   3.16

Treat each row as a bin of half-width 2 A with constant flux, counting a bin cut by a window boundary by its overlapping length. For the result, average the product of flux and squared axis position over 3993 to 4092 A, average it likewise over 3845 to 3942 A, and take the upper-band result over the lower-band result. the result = 1.48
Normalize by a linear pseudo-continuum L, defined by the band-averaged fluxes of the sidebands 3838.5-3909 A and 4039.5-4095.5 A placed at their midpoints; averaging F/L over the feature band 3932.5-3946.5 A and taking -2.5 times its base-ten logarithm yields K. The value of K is 0.266 mag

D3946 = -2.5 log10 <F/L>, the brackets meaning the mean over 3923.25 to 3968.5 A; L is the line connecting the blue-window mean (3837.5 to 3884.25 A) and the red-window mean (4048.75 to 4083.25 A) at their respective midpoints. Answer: 0.15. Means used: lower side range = 2.16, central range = 2.23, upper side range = 3.14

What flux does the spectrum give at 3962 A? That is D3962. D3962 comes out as 2.566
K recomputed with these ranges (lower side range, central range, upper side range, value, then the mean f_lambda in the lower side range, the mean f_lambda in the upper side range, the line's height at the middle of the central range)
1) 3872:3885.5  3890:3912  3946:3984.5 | -0.21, 2.1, 2.41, 2.18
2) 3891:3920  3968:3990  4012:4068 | 0.20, 2.72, 3.21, 2.98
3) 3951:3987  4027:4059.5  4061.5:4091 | -0.14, 2.39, 3.14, 2.91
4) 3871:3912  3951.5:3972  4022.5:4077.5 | 0.24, 2.41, 3.18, 2.75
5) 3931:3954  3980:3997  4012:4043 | -0.09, 2.24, 3.24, 2.78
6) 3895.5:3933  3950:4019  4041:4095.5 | 0.06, 2.55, 3.22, 2.85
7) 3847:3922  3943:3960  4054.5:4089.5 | 0.03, 2.41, 3.12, 2.66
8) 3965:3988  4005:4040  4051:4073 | -0.18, 2.33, 3.04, 2.71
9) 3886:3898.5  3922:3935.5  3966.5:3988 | 0.22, 2.48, 2.37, 2.43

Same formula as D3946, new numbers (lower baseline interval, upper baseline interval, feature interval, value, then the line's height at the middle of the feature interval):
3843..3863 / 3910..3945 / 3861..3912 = -0.05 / 2.27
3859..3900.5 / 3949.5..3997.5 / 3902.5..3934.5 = -0.05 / 2.39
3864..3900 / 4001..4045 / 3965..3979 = 0.38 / 2.86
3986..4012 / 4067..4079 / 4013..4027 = -0.04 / 3.03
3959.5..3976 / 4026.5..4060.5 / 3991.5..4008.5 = -0.19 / 2.57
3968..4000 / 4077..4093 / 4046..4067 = 0.01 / 3.2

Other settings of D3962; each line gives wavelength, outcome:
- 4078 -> 3.19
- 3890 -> 2.322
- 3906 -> 2.664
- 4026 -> 3.433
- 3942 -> 2.335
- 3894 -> 2.645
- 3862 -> 2.245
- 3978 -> 2.645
